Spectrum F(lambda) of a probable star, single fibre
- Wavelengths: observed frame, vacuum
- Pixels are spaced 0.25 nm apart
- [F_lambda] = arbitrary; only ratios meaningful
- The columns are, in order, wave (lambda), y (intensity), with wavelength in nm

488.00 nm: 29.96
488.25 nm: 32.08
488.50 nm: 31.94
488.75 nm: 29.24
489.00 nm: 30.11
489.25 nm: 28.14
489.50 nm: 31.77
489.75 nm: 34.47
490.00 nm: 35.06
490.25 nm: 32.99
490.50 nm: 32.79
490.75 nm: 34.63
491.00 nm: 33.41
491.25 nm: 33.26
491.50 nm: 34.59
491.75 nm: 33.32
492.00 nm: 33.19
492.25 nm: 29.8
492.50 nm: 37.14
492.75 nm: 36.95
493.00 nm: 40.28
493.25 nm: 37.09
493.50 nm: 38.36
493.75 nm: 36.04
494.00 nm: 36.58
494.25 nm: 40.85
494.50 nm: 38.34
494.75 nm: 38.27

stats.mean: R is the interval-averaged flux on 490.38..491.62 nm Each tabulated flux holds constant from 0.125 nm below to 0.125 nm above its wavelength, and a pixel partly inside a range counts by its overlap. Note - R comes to 33.7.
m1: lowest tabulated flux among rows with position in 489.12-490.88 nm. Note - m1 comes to 28.14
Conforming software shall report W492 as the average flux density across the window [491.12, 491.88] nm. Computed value 33.7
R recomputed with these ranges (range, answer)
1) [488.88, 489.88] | 31.1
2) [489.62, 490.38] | 34.1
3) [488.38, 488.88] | 30.6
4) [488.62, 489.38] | 29.2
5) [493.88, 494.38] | 38.7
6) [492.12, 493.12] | 36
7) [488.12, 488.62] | 32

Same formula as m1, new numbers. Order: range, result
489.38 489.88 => 31.77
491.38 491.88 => 33.32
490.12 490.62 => 32.79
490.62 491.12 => 33.41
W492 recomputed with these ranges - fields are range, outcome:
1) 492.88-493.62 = 38.6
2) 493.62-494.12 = 36.3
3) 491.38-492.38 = 32.7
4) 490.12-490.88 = 33.5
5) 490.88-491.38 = 33.3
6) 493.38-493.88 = 37.2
